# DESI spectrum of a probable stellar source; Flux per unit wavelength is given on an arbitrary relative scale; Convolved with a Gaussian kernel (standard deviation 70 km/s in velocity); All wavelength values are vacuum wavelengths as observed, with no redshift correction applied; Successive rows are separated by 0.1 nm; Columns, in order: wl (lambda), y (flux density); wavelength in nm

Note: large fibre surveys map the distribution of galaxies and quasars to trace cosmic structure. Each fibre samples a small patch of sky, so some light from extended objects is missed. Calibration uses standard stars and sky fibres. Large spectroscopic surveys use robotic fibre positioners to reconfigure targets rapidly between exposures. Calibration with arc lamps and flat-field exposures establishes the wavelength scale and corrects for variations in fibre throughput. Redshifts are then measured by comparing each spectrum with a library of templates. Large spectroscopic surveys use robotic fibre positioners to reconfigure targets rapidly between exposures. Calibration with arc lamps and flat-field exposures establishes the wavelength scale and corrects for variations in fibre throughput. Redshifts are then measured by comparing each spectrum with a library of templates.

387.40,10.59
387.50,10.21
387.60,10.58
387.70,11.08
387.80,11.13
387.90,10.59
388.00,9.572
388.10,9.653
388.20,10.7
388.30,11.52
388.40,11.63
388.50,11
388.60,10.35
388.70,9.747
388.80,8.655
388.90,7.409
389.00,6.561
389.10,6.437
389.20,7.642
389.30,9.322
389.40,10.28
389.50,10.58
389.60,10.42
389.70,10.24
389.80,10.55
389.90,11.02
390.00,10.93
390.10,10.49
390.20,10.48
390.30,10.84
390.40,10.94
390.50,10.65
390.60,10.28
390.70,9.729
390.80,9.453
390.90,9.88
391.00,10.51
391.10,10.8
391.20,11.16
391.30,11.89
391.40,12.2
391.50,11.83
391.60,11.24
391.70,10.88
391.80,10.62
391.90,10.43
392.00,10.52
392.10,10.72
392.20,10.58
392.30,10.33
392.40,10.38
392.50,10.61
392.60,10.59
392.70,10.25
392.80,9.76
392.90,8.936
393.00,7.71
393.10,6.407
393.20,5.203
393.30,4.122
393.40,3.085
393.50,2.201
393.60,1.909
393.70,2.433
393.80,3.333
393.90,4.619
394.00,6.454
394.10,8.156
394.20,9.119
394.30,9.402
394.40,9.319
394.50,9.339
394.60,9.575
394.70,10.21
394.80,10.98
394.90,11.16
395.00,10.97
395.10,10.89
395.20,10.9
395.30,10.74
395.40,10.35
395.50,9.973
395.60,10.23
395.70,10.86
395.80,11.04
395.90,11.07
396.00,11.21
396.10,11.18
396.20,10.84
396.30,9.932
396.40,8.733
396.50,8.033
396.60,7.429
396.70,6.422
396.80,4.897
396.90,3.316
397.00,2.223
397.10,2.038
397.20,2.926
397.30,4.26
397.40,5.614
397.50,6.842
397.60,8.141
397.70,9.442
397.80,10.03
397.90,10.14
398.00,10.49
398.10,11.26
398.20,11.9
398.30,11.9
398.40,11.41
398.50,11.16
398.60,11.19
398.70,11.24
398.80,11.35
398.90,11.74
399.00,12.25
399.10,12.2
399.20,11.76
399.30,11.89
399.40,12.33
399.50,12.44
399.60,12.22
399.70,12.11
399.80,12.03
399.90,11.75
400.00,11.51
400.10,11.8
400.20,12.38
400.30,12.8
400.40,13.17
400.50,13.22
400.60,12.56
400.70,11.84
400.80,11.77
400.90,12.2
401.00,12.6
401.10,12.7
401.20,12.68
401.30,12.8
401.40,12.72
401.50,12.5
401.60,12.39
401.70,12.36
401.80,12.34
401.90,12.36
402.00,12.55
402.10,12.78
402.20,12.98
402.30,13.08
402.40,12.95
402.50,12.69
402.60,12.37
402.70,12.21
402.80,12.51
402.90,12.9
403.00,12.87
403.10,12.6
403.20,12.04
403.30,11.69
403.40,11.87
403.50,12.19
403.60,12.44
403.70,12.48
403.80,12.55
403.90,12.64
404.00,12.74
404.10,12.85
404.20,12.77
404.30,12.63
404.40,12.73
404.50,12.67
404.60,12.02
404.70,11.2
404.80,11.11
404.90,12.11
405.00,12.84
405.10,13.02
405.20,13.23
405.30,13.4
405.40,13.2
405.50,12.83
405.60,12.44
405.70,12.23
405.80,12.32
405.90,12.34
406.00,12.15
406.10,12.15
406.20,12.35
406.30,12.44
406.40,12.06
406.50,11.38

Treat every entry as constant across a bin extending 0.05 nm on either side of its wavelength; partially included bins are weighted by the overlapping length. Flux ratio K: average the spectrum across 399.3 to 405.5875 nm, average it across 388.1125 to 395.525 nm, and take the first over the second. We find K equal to 1.34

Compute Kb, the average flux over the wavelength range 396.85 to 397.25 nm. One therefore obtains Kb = 2.63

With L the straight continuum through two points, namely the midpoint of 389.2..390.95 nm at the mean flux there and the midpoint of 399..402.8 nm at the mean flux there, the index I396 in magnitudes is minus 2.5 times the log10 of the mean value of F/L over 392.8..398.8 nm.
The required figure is 0.35 mag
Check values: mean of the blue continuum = 10.3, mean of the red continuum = 12.4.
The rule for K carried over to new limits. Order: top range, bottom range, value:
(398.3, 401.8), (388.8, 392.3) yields 1.19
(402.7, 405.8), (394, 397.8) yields 1.46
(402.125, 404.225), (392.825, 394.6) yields 2.04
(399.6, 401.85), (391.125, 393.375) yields 1.27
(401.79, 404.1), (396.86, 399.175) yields 1.41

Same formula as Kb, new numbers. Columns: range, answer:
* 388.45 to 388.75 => 10.4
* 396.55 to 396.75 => 6.93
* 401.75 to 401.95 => 12.3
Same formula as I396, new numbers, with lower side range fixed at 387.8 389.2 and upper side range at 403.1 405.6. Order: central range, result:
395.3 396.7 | 0.098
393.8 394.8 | 0.262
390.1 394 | 0.143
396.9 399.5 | 0.210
